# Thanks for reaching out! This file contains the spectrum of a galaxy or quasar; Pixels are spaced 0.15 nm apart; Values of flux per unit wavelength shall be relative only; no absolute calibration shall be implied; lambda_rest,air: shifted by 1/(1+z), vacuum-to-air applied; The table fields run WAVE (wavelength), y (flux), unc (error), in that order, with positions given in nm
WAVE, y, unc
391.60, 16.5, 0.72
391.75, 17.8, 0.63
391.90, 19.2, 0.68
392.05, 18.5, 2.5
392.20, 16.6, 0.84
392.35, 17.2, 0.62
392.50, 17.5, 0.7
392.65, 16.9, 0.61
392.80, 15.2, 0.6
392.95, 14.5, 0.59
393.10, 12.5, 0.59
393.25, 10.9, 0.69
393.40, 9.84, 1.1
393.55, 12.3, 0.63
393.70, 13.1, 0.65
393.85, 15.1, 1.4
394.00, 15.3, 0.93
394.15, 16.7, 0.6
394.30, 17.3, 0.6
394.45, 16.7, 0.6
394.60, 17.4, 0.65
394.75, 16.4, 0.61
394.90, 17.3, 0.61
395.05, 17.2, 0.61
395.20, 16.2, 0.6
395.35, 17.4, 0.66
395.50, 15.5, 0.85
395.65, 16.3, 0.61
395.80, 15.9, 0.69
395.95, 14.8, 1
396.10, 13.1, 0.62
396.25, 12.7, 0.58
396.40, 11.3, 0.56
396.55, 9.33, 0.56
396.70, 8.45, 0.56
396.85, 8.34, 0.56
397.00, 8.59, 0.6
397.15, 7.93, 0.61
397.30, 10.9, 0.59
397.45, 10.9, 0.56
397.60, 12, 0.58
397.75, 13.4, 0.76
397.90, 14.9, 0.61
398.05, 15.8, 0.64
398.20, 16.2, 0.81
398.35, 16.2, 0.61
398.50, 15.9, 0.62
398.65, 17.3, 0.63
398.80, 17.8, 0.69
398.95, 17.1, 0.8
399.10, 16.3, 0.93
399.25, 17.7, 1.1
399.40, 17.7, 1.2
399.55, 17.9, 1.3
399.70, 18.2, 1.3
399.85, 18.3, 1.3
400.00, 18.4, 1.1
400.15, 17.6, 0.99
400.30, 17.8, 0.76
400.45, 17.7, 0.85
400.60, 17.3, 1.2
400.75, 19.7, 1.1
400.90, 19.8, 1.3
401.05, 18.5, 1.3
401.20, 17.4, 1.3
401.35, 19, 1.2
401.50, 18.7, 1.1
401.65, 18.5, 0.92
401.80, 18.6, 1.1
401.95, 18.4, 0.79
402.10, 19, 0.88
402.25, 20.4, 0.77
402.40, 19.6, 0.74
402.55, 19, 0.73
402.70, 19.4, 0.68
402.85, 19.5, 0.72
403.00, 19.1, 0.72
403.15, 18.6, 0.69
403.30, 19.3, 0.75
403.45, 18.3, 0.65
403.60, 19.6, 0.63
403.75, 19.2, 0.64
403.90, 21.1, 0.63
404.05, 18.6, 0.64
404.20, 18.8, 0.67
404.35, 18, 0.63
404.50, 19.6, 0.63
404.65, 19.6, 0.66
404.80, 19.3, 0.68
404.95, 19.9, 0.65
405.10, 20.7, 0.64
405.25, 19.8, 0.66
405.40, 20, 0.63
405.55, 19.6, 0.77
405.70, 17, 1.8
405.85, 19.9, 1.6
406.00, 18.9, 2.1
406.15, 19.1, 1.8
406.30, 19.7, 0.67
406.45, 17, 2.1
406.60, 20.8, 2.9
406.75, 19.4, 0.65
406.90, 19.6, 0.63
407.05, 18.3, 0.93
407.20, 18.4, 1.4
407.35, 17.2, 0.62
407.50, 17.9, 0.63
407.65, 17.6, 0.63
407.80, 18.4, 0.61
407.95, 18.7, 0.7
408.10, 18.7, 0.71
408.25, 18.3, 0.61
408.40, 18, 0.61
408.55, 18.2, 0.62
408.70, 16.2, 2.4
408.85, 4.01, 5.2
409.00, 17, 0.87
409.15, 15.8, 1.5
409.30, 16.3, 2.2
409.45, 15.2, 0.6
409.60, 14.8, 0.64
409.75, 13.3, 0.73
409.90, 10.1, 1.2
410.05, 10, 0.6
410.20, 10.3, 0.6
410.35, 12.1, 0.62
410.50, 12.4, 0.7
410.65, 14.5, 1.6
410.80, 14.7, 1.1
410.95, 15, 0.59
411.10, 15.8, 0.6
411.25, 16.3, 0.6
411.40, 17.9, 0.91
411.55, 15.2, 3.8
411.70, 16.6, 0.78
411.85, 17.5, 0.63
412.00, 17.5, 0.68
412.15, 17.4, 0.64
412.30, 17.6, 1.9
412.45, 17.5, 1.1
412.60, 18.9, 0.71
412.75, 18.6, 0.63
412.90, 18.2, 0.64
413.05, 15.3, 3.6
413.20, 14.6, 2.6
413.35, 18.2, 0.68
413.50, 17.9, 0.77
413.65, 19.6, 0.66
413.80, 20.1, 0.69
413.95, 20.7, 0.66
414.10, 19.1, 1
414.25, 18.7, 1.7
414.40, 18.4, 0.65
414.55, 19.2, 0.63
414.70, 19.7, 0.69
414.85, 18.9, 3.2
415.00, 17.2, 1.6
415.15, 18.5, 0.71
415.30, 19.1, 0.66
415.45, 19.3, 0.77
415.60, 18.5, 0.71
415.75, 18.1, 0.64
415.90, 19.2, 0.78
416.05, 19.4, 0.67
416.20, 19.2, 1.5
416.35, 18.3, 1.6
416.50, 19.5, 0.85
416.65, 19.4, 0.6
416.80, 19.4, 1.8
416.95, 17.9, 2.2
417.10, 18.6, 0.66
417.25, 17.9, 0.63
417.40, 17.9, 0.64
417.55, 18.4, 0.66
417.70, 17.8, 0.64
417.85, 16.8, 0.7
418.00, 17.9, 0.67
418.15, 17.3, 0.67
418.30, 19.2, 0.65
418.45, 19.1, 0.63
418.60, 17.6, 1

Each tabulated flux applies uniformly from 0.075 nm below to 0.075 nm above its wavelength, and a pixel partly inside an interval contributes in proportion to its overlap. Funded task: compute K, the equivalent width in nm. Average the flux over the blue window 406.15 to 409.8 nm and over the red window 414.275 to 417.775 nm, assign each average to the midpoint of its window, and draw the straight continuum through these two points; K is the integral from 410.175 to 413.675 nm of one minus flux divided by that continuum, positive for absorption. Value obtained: 0.318 nm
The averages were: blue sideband 17.1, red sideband 18.7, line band 16.3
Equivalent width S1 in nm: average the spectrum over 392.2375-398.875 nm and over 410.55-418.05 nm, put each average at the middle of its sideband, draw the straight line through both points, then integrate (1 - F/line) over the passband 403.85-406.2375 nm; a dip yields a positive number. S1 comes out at -0.479 nm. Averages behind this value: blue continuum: 14.3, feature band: 19.4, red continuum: 17.9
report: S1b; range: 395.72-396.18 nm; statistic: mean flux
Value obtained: 14.6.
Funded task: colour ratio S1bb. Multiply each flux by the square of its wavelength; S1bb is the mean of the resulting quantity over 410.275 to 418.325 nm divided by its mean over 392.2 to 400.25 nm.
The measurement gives 1.31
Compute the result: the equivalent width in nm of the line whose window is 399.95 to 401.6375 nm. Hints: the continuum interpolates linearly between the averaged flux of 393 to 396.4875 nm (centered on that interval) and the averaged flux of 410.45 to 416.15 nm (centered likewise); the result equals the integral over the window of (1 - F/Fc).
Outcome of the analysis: -0.28 nm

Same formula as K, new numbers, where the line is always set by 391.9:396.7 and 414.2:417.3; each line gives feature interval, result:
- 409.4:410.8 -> 0.409 nm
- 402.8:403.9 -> -0.172 nm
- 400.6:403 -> -0.388 nm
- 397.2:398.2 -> 0.162 nm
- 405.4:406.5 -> -0.116 nm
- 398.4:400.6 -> -0.219 nm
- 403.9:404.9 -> -0.141 nm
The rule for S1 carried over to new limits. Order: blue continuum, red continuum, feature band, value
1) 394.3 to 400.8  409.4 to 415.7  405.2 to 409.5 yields -0.42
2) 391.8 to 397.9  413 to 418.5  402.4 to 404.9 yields -0.50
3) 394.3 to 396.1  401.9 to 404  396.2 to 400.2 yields 0.74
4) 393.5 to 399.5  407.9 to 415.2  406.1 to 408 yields -0.33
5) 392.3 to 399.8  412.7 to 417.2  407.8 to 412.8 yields 0.61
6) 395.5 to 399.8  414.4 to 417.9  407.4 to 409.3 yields 0.01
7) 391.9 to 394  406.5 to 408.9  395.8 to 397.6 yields 0.54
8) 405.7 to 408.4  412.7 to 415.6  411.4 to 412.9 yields 0.08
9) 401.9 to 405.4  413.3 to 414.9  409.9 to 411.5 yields 0.46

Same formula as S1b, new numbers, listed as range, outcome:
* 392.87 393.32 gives 12.7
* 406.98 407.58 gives 17.9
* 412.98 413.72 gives 17.1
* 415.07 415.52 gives 18.9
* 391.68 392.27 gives 18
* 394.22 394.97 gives 17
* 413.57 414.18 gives 19.8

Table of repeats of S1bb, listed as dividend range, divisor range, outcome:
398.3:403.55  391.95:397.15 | 1.31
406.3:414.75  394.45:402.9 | 1.10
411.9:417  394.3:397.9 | 1.50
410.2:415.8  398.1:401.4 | 1.05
